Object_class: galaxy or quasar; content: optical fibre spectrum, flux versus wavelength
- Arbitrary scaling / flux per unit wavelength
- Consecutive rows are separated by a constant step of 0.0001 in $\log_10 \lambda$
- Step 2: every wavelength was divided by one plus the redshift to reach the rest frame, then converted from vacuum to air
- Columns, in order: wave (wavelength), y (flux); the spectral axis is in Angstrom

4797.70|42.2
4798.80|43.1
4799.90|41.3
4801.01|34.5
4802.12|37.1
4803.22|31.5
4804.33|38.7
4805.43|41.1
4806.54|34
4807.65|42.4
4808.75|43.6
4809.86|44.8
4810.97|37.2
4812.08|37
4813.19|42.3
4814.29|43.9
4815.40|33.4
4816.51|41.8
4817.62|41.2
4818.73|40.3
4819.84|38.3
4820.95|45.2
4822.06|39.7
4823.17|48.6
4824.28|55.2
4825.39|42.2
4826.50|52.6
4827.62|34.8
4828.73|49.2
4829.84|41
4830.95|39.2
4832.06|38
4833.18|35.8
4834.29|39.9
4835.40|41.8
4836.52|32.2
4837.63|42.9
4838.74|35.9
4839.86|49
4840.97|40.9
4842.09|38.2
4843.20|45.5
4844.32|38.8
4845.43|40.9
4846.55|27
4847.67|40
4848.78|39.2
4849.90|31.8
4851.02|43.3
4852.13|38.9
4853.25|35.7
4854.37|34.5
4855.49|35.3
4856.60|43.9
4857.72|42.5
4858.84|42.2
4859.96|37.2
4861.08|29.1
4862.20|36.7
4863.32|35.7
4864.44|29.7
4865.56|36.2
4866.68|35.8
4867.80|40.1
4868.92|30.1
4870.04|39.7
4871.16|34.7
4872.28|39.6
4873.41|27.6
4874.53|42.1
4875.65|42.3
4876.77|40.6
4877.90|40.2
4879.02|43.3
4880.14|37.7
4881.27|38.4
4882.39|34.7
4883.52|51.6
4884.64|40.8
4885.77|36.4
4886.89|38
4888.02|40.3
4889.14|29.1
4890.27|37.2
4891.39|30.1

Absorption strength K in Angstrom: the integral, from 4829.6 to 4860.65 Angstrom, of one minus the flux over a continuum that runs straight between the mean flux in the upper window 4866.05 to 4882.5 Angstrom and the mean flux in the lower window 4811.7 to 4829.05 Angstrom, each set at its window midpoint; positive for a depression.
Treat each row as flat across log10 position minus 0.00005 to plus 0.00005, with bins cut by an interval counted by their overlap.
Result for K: 1.2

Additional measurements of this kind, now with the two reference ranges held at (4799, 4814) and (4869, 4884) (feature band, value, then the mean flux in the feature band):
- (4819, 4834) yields -1.49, 42.9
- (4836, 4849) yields -0.05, 39.2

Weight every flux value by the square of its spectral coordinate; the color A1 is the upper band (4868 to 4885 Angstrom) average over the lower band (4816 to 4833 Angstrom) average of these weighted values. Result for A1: 0.92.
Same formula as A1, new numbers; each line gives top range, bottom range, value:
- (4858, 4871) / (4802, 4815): 0.93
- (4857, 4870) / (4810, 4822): 0.92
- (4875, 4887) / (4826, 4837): 1.02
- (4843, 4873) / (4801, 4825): 0.93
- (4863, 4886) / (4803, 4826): 0.94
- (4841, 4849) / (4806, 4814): 0.97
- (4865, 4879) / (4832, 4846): 0.95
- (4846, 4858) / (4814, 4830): 0.88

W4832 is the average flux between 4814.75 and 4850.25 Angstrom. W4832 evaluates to 40.7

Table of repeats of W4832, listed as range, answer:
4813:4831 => 43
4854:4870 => 36.5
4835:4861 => 38.8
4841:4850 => 38.1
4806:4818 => 40.1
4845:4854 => 37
